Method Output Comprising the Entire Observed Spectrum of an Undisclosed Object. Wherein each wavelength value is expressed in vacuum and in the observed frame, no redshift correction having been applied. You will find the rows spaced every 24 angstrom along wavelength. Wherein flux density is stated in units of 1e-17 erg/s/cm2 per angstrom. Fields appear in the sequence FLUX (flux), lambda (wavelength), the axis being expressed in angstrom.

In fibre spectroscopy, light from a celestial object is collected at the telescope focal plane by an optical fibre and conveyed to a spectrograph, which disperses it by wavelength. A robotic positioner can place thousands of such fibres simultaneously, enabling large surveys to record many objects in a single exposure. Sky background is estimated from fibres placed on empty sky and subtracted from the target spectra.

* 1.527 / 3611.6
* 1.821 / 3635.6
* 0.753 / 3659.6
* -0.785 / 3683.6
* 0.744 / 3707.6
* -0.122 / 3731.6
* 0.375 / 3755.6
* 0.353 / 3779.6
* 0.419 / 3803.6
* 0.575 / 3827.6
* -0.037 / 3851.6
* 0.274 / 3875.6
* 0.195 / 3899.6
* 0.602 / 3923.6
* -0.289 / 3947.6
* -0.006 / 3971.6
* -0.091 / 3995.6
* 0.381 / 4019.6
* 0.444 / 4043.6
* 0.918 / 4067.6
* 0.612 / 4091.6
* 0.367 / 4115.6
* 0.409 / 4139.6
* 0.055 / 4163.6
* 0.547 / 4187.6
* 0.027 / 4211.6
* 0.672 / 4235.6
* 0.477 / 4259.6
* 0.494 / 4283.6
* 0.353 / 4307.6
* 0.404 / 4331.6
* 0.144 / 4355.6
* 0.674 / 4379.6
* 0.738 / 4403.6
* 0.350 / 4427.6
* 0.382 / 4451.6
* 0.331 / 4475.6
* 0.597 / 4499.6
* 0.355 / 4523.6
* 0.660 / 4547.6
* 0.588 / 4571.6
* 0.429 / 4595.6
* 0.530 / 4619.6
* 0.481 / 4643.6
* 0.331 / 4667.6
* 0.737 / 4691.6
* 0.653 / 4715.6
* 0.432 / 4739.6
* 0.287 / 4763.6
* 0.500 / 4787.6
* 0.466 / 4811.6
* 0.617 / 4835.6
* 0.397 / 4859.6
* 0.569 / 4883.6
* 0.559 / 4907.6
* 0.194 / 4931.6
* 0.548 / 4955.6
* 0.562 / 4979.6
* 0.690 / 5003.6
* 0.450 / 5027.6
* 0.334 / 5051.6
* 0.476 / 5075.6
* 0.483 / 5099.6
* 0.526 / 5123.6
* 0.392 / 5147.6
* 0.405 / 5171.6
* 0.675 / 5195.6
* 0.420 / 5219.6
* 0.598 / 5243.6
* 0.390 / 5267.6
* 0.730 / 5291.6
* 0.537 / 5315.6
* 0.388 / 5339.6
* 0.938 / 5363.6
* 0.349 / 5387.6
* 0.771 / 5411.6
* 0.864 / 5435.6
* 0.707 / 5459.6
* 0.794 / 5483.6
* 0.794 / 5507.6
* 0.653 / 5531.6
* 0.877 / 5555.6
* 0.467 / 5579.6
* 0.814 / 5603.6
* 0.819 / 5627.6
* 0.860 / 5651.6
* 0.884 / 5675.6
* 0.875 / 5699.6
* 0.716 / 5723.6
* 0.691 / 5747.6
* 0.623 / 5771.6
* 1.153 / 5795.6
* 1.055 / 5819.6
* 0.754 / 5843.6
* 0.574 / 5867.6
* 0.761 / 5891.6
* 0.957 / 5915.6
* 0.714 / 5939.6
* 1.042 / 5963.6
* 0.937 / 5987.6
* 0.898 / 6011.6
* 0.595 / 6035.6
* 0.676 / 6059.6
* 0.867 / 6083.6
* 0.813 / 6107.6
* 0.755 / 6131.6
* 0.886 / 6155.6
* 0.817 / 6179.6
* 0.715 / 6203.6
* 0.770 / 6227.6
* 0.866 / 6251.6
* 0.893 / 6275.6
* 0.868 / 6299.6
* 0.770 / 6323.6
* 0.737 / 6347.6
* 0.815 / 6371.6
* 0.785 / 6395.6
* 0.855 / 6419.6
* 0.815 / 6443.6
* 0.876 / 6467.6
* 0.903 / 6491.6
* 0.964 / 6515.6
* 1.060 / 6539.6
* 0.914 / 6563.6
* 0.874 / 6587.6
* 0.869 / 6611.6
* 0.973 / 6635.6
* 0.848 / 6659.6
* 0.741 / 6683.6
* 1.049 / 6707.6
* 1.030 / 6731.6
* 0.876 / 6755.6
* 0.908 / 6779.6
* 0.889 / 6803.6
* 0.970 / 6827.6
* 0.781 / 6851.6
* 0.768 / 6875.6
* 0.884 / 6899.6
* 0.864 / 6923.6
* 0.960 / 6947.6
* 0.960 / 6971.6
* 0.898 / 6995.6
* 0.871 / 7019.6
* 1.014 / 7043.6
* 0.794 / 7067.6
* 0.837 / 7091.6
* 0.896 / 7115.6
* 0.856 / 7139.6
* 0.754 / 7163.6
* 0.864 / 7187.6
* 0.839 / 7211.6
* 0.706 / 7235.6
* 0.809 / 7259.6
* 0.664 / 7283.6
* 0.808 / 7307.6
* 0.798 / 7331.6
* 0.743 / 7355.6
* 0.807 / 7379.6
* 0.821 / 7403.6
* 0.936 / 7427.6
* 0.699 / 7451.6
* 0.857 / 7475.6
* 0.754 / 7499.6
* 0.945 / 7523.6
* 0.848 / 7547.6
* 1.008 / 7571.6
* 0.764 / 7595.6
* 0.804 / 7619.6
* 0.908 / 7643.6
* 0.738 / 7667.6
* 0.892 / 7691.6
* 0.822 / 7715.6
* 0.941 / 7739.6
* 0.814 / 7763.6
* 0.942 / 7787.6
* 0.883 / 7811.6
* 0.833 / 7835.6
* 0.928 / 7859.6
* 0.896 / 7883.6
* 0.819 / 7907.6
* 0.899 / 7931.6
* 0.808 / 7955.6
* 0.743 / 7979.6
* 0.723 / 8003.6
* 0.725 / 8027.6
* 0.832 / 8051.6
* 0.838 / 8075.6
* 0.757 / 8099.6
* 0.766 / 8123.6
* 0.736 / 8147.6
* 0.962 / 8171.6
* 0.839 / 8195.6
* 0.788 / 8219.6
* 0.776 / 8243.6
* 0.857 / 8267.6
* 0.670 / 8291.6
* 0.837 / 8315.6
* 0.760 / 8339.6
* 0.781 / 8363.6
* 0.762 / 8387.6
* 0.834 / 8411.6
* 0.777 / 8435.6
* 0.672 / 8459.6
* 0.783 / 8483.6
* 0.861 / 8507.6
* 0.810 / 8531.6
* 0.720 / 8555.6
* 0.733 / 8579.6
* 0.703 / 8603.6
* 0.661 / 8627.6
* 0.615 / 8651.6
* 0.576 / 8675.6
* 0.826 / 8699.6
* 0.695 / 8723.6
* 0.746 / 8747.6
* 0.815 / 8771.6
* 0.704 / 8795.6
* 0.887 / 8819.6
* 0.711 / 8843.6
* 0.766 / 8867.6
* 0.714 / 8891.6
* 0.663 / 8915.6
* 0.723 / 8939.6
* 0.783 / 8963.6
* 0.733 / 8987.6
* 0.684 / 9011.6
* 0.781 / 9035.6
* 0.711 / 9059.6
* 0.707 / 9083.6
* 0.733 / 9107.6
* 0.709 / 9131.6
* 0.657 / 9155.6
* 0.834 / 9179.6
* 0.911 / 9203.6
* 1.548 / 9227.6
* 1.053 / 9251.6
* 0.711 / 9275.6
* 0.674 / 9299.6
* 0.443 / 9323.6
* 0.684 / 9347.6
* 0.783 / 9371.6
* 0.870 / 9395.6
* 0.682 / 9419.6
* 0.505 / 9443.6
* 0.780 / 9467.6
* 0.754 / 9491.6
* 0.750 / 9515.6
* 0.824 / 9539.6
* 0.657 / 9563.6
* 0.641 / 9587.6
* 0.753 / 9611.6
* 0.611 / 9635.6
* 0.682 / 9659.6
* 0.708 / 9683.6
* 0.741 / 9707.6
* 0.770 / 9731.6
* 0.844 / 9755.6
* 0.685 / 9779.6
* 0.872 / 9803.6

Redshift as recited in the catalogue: 0.41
